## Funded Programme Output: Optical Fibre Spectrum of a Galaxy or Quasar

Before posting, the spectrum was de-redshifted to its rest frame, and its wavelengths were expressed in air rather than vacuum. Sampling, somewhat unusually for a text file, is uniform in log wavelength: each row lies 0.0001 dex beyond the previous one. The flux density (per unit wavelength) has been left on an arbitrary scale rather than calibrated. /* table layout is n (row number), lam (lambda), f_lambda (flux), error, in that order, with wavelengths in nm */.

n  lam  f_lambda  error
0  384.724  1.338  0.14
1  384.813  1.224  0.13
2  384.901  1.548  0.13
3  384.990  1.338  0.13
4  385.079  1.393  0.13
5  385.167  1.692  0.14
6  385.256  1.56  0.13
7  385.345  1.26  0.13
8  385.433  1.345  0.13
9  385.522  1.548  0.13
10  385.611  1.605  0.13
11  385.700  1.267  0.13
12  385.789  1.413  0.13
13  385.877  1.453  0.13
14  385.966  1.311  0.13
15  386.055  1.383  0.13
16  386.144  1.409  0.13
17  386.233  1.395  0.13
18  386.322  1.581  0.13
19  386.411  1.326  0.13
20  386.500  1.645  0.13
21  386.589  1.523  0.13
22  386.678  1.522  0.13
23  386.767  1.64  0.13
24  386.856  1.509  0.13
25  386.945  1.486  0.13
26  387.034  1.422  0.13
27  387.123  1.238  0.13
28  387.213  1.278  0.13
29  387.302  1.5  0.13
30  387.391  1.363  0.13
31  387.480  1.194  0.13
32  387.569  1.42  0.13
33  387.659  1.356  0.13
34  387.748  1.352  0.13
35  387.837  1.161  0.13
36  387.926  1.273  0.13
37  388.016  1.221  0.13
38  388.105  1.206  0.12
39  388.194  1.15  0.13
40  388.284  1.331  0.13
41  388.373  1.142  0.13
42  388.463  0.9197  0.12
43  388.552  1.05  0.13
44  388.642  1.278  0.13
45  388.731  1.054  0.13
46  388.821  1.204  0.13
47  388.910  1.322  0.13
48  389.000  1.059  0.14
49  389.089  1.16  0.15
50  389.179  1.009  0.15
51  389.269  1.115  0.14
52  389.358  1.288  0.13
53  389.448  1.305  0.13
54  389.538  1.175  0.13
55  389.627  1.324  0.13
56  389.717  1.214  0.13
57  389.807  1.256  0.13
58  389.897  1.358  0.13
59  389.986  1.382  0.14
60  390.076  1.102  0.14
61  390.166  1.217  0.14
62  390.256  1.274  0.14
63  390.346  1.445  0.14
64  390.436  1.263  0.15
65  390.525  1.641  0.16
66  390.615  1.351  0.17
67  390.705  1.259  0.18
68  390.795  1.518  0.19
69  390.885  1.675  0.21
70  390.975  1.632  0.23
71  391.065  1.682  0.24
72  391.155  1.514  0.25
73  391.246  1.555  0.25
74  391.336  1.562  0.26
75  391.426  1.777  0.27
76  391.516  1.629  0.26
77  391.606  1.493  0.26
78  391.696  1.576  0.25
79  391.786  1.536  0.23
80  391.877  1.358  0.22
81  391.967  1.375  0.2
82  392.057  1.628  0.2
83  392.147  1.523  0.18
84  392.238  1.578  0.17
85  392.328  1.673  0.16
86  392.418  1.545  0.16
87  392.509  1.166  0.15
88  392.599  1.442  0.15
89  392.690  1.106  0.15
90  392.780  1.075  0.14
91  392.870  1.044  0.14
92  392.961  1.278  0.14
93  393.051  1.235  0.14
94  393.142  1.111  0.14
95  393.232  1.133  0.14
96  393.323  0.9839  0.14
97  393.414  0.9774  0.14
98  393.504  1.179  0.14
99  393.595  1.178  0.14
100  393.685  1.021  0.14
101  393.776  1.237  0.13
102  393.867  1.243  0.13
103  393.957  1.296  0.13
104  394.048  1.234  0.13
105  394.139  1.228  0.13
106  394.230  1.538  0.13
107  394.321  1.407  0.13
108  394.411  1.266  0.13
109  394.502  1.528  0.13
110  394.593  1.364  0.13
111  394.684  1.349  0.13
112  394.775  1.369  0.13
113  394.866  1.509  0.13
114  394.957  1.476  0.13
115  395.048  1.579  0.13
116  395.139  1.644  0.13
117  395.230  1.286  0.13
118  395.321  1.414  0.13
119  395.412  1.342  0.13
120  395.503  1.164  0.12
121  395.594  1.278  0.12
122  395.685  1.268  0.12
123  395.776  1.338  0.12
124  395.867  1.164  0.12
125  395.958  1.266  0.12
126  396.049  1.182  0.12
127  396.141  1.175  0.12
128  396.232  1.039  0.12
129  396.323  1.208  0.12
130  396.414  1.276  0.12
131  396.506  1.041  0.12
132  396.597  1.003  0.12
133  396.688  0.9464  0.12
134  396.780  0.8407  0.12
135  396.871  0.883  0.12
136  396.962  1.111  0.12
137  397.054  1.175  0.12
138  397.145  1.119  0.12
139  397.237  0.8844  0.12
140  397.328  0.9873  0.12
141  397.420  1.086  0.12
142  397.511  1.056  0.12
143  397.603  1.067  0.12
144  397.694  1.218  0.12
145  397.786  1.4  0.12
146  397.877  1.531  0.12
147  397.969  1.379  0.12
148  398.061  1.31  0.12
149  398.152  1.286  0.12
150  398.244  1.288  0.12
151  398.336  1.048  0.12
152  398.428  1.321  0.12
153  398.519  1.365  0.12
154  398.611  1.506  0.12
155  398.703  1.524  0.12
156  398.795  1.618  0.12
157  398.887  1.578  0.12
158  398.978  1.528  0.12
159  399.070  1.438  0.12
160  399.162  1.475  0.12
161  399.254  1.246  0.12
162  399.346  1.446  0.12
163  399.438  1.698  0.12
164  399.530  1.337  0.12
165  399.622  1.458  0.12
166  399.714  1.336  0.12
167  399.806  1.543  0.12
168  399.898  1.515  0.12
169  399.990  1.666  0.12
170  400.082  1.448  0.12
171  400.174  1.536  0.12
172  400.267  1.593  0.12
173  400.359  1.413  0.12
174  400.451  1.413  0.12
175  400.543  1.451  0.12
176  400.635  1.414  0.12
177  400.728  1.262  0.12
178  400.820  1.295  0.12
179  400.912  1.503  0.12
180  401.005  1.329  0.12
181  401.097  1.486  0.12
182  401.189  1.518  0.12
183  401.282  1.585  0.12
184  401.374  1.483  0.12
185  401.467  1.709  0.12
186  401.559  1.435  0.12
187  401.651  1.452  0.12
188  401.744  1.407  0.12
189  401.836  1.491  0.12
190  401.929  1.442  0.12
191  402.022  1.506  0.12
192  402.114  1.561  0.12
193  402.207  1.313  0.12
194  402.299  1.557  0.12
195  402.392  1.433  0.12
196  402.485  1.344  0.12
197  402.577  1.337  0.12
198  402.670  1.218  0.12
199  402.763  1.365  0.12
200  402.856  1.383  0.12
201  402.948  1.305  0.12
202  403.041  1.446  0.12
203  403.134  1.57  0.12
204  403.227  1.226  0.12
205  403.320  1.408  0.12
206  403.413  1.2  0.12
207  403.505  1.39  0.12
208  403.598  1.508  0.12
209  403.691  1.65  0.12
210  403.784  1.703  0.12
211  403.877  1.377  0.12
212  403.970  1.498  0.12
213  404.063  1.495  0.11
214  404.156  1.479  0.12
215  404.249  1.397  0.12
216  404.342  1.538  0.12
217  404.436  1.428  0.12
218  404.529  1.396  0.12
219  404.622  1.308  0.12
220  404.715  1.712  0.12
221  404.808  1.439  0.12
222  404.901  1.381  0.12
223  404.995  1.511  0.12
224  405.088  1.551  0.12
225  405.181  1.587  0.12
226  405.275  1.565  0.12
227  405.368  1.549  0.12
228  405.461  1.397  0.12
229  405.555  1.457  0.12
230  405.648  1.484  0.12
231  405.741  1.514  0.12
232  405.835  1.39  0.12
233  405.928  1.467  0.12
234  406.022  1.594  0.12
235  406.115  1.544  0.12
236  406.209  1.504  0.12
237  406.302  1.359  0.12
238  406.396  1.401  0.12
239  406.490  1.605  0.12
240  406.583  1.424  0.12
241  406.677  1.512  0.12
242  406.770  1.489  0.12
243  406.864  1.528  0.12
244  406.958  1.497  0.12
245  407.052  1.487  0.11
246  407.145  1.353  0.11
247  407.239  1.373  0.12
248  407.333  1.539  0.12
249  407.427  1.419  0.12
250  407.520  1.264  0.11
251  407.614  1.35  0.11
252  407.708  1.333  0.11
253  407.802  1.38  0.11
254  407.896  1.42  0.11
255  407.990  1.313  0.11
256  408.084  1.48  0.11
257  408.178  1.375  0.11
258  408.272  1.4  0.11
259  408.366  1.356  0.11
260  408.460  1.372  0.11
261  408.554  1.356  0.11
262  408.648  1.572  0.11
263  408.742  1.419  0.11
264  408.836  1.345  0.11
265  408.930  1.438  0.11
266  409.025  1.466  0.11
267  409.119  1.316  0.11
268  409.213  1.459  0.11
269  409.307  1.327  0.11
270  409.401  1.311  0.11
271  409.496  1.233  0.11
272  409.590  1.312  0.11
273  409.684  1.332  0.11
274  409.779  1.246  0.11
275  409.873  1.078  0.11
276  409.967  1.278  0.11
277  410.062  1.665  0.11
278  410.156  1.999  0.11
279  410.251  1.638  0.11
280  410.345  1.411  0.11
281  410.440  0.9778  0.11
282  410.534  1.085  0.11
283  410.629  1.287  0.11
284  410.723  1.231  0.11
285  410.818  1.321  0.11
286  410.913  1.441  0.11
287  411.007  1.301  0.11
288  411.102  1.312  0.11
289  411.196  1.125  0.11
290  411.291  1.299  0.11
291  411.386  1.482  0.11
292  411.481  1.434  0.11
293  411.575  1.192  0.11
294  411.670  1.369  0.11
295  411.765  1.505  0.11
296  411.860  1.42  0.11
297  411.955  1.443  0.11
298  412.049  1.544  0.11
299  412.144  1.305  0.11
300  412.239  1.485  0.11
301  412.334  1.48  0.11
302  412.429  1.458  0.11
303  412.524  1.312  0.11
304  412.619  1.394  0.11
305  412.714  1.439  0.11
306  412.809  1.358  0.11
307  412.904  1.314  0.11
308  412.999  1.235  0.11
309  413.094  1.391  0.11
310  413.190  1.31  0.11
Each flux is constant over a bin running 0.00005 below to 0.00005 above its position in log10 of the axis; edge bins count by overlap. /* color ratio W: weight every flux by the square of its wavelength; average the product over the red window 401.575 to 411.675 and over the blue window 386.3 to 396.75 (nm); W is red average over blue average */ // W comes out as 1.16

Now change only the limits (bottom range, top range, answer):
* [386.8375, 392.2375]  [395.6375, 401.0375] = 1.01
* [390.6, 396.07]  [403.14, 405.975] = 1.14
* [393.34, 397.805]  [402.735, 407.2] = 1.26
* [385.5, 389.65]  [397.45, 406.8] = 1.18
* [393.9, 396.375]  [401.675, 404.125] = 1.12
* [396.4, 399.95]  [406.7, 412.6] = 1.14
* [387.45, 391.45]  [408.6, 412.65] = 1.17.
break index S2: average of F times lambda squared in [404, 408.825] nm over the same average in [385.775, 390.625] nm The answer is 1.22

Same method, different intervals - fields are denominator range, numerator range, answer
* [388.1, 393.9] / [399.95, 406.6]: 1.19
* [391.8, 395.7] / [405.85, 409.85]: 1.15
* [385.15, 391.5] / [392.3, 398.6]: 0.94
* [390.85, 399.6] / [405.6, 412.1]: 1.13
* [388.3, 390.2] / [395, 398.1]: 1.04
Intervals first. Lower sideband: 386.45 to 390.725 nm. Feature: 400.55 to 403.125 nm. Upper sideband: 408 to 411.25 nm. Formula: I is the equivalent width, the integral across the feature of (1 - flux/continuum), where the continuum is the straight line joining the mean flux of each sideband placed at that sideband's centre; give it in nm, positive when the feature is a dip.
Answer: -0.187 nm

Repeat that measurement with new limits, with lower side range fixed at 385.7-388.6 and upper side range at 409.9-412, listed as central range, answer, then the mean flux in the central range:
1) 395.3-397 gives 0.257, 1.15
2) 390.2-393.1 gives -0.208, 1.45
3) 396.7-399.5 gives 0.167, 1.28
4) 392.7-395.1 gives 0.163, 1.26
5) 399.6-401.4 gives -0.135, 1.46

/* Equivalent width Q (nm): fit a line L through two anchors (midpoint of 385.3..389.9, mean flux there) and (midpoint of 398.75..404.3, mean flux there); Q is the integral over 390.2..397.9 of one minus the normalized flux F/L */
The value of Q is 0.399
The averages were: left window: 1.31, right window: 1.45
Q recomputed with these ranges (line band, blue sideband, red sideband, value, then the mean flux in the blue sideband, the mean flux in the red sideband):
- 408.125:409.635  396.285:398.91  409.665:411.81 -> -0.06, 1.21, 1.35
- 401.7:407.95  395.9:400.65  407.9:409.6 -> -0.45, 1.3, 1.38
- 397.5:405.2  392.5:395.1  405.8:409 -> -0.44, 1.26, 1.43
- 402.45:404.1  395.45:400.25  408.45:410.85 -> -0.11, 1.28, 1.36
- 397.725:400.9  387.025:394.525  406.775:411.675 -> -0.22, 1.31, 1.37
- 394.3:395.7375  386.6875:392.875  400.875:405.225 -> 0.00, 1.35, 1.45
